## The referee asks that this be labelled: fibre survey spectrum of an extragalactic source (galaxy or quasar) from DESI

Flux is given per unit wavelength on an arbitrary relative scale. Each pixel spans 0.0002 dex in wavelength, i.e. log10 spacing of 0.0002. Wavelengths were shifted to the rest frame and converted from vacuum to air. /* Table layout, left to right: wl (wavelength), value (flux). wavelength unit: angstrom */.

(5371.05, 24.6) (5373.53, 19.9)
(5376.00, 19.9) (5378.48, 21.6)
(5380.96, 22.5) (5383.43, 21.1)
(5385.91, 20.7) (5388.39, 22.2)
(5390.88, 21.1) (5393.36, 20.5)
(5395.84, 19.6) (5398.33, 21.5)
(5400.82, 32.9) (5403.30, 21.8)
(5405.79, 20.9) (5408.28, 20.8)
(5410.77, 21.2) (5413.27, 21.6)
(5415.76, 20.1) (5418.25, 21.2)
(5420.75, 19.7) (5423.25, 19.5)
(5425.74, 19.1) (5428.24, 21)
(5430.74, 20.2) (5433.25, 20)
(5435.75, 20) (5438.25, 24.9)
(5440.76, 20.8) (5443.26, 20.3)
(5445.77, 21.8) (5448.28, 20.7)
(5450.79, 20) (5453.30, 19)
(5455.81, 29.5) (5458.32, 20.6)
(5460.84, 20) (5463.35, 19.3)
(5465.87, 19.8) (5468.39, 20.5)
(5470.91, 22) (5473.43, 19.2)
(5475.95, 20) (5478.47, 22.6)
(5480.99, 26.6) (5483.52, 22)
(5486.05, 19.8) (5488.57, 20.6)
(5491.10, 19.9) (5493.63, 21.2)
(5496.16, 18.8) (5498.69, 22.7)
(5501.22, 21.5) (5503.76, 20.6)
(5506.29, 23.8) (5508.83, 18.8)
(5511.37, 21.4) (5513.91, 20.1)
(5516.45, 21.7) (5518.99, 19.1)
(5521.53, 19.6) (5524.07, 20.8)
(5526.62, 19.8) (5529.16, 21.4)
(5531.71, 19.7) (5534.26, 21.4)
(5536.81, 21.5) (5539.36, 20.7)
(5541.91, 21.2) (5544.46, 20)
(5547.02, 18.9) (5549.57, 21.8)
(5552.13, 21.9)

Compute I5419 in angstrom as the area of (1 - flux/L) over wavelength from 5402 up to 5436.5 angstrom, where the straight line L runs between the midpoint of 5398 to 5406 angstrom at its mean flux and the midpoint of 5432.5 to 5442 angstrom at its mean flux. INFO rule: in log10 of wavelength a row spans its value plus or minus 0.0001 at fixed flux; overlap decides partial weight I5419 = 4.1 angstrom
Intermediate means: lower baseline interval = 25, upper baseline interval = 21.5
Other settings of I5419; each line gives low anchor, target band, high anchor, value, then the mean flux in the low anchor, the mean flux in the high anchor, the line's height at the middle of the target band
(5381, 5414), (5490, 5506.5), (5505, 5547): -0.11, 22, 20.6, 20.9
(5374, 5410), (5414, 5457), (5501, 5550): 0.87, 21.9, 20.7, 21.5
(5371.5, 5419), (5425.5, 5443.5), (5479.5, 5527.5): 0.45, 21.7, 21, 21.4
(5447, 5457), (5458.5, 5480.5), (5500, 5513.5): 1.25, 22.3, 21.1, 21.9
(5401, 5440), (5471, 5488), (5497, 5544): -0.58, 21.1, 20.8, 21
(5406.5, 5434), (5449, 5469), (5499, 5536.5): -0.53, 20.4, 20.8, 20.6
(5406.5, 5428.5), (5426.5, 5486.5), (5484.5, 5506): -1.88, 20.5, 20.8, 20.6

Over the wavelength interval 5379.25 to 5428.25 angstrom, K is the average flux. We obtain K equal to 21.5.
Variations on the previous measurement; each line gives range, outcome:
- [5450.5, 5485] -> 21.5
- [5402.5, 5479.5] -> 20.9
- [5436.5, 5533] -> 21.1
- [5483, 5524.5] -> 20.7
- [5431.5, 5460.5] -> 21.5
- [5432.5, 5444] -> 21.3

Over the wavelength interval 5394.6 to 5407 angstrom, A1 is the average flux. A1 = 23.3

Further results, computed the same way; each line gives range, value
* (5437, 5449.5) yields 21.7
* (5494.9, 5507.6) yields 21.5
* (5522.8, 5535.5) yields 20.6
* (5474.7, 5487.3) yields 22.2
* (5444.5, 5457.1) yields 22.2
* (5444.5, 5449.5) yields 21.2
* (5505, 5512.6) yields 21.3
